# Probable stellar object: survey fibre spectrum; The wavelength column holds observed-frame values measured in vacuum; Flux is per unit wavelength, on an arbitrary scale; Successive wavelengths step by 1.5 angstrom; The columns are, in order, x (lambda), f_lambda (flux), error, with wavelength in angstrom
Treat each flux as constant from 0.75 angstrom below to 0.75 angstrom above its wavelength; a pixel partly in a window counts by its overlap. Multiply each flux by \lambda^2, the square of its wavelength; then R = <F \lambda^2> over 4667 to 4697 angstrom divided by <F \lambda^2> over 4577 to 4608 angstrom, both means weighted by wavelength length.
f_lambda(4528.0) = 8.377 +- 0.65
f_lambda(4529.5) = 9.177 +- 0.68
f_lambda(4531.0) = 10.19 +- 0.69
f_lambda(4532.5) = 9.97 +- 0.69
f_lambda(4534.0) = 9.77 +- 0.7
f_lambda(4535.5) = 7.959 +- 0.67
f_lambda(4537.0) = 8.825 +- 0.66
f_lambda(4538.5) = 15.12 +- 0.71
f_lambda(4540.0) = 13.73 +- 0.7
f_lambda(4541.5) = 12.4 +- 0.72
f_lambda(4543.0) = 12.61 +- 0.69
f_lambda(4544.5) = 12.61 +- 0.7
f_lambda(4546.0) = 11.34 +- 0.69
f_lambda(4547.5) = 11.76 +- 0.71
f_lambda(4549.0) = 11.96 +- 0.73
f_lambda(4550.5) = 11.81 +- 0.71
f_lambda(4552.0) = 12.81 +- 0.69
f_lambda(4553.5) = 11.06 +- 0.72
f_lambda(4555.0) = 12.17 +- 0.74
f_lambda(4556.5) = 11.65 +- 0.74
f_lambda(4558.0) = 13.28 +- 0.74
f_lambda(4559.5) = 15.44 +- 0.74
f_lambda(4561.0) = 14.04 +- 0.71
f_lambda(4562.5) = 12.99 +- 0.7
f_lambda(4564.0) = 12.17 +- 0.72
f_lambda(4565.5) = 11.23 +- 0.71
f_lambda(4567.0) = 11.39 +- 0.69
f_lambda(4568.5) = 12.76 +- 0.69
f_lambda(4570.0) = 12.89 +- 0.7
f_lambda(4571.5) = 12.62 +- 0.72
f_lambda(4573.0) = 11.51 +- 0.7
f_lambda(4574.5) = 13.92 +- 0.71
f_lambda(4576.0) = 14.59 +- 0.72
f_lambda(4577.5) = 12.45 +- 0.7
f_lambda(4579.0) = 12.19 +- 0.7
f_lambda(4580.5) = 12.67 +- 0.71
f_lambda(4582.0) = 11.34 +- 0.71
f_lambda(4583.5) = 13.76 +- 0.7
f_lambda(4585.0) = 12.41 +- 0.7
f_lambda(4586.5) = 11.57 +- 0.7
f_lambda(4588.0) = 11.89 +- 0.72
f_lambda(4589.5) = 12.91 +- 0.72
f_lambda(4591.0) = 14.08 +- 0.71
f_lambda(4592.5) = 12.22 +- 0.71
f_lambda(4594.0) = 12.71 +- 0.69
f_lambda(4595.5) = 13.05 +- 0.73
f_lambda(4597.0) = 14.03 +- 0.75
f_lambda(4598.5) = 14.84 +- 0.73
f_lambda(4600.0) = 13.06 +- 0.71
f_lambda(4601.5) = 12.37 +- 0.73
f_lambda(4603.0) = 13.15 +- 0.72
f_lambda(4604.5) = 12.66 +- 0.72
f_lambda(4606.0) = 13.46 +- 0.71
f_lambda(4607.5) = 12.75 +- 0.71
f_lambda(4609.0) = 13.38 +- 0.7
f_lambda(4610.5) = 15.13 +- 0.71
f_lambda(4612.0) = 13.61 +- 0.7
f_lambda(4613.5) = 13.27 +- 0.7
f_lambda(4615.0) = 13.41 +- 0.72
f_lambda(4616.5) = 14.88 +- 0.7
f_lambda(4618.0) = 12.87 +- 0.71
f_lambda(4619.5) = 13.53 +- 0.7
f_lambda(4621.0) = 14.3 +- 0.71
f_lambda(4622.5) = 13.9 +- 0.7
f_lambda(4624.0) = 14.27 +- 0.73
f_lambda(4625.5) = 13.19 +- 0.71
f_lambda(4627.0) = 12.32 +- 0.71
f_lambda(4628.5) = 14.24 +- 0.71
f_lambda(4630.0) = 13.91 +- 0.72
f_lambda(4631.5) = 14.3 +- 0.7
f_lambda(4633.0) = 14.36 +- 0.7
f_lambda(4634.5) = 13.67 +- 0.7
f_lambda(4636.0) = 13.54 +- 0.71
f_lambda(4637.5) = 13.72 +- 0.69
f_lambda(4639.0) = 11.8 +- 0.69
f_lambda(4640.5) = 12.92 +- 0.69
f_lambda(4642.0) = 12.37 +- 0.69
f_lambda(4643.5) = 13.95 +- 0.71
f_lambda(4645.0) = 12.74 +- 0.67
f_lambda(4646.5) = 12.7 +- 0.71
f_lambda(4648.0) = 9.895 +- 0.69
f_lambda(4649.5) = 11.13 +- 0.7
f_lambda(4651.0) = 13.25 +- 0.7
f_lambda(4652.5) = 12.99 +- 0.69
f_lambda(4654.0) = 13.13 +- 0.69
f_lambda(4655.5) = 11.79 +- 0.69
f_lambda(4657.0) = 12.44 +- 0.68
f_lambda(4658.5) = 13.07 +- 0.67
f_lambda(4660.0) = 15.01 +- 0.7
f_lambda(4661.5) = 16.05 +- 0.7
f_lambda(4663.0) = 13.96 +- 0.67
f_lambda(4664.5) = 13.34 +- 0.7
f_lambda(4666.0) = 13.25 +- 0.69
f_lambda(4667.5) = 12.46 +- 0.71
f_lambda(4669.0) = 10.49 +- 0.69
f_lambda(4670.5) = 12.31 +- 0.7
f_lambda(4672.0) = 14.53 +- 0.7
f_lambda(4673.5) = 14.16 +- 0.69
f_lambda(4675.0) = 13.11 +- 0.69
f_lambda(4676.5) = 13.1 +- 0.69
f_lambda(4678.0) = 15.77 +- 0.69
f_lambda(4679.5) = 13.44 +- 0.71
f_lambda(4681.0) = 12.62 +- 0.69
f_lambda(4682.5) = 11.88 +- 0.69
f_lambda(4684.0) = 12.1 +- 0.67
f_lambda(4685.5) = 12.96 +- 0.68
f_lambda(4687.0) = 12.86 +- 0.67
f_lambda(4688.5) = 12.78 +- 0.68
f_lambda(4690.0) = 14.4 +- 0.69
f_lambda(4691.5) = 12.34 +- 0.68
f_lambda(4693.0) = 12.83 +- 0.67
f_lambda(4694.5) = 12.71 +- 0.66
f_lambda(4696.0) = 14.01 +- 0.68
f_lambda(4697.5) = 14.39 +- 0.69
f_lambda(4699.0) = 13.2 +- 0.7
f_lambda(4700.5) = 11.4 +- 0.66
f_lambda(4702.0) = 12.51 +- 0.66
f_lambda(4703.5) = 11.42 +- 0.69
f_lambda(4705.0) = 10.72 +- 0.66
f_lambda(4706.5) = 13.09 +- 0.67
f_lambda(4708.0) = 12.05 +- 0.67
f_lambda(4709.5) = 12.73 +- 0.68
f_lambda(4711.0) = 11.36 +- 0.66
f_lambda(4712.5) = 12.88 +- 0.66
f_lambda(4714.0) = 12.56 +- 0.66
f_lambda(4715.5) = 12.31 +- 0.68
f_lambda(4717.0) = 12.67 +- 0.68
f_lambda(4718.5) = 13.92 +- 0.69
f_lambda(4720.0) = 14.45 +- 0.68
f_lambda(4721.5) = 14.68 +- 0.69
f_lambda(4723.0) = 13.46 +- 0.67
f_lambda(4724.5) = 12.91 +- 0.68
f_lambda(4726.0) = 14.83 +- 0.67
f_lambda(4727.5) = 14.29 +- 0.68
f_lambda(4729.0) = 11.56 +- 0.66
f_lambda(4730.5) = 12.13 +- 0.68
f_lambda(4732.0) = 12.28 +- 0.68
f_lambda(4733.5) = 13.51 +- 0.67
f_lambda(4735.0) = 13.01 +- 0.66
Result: 1.06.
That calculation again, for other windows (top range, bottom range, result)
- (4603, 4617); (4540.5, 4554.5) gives 1.16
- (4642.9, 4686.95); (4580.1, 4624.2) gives 1.01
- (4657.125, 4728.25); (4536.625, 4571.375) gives 1.12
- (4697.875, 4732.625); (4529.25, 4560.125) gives 1.17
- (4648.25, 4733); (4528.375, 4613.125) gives 1.10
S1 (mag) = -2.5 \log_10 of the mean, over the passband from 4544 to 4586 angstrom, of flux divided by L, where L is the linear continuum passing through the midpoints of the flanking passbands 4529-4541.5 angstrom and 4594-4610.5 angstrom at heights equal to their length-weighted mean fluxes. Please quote -0.06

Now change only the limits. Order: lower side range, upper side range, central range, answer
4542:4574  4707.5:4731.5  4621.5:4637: -0.09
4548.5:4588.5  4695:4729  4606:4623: -0.09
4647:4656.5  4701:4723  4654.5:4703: -0.07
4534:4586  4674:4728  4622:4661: -0.03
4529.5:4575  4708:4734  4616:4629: -0.10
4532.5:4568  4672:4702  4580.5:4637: -0.07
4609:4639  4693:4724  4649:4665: 0.01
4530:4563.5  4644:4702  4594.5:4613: -0.08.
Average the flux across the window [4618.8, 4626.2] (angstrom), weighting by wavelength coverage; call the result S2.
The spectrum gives 13.8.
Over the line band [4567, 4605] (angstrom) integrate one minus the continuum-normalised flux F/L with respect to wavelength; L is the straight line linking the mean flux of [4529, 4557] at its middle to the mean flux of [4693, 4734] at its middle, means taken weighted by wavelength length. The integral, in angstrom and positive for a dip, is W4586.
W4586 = -3.3 angstrom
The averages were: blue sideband 11.4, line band 12.8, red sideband 12.9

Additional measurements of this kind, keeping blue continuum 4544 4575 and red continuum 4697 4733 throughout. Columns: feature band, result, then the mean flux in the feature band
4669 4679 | -0.67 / 13.6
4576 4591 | -0.07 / 12.6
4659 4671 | -0.64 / 13.4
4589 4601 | -0.79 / 13.4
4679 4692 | -0.07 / 12.8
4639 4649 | 0.23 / 12.3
